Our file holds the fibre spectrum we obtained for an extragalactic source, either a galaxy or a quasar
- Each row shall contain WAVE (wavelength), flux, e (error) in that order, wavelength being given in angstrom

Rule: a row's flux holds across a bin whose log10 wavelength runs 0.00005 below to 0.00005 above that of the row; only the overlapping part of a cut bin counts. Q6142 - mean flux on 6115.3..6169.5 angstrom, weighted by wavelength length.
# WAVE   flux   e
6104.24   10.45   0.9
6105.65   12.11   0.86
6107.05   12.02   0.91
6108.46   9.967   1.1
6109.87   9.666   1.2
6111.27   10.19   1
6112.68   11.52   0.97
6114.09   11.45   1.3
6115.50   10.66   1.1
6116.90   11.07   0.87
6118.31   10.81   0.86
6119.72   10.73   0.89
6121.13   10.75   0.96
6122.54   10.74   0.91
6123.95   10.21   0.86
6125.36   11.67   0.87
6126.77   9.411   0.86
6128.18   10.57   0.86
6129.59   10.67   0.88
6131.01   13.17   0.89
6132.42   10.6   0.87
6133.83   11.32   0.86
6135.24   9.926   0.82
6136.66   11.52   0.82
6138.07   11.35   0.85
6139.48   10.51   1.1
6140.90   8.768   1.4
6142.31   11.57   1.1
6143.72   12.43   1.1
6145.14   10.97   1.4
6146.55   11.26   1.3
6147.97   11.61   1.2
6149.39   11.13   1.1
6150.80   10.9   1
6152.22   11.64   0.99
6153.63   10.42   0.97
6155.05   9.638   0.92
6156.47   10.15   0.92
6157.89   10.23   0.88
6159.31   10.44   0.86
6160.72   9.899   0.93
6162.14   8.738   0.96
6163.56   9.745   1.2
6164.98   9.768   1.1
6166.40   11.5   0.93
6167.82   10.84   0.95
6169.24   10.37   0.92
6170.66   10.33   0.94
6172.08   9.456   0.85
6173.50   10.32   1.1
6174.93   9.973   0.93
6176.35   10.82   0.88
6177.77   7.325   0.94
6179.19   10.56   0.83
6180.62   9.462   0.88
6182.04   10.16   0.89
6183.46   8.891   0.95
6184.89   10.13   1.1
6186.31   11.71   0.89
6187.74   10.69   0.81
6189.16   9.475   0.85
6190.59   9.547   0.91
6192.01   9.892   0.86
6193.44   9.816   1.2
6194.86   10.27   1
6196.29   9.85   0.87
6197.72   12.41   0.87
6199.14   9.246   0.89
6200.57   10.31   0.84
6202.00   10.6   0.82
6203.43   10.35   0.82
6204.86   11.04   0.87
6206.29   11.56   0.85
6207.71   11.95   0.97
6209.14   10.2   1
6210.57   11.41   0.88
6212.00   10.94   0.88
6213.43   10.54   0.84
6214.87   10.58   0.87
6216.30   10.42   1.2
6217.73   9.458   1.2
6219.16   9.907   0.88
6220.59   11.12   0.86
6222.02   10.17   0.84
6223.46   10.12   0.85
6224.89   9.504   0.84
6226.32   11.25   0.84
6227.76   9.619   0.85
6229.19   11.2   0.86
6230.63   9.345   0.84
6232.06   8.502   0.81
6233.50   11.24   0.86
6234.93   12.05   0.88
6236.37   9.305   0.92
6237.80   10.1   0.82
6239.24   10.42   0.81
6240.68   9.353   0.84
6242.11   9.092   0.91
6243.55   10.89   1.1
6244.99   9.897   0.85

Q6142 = 10.7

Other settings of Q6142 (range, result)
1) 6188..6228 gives 10.4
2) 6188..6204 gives 10.2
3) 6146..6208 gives 10.3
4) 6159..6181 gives 9.97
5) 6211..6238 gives 10.3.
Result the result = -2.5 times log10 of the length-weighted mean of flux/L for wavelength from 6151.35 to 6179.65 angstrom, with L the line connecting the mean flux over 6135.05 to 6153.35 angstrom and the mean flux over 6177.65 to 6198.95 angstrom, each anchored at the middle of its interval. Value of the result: 0.05 mag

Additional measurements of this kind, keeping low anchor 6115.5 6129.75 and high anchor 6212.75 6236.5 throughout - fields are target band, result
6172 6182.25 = 0.08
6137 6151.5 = -0.05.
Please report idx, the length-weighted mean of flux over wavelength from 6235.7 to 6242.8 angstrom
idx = 9.67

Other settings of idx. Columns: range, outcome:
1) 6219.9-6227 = 10.4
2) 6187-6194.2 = 9.9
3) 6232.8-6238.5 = 10.7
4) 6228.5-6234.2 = 10.1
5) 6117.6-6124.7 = 10.6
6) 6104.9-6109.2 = 11.3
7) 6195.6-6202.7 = 10.5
